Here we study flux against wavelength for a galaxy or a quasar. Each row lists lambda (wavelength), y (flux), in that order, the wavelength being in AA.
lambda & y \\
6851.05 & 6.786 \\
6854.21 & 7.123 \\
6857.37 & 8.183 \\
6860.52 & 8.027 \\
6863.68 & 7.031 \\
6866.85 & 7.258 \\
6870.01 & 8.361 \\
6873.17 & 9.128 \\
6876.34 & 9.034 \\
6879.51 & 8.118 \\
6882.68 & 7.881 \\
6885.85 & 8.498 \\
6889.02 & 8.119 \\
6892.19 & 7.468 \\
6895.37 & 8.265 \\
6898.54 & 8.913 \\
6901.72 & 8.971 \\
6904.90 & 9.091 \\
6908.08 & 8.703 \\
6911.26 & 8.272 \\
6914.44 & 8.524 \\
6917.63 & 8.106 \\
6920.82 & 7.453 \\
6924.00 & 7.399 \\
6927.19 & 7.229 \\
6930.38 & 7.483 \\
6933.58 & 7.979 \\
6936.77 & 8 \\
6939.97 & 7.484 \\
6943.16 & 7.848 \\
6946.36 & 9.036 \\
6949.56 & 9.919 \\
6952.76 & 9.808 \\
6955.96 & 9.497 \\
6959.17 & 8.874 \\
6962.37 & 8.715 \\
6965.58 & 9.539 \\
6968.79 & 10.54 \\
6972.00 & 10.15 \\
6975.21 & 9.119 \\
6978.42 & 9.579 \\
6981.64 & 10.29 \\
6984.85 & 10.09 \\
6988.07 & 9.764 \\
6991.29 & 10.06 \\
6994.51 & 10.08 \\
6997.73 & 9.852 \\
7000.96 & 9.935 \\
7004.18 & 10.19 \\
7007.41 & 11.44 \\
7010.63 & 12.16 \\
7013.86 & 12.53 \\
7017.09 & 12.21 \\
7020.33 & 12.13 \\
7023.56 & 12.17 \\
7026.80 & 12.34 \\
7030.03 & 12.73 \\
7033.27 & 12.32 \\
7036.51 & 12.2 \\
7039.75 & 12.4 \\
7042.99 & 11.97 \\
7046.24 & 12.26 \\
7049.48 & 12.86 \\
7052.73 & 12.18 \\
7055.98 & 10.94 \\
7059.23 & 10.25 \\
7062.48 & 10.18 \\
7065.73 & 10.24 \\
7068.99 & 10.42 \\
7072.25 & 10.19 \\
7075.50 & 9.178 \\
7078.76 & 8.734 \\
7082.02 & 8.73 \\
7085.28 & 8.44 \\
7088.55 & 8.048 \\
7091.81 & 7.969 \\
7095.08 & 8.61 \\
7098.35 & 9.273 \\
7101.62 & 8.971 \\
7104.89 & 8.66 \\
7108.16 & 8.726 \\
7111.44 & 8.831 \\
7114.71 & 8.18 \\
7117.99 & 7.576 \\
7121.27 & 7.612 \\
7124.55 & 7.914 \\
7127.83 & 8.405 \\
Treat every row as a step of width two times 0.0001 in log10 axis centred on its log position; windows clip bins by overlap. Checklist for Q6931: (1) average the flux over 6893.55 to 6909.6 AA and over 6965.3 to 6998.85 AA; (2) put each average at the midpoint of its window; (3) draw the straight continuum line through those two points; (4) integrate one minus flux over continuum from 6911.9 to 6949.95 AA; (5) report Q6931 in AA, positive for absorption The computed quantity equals 5.0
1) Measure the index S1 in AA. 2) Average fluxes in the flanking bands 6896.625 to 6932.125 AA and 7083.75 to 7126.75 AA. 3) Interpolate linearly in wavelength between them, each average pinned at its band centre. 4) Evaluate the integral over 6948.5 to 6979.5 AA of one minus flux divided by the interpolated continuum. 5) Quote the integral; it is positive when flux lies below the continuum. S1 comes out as -5.0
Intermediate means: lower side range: 8.19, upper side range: 8.37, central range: 9.57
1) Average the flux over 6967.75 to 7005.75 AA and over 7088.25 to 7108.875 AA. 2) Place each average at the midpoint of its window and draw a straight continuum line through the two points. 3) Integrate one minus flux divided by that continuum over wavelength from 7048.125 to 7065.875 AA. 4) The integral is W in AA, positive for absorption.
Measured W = -3.9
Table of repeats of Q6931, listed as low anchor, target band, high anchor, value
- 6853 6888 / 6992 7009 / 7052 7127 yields -3.2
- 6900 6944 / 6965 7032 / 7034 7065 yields -3.9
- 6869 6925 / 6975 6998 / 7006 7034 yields 2.6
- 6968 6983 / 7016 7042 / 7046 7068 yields -3.8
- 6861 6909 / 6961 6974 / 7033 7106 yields -0.8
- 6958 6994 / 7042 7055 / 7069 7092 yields -4.4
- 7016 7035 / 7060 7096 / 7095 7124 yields 2.7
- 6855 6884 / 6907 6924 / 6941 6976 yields 1.2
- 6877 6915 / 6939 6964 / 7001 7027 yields 2.6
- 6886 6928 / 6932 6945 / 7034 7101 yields 1.2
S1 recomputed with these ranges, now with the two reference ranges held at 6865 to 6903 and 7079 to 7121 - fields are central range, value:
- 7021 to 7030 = -4.17 AA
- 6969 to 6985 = -2.85 AA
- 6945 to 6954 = -1.32 AA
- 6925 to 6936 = 1.01 AA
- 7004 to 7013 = -3.35 AA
